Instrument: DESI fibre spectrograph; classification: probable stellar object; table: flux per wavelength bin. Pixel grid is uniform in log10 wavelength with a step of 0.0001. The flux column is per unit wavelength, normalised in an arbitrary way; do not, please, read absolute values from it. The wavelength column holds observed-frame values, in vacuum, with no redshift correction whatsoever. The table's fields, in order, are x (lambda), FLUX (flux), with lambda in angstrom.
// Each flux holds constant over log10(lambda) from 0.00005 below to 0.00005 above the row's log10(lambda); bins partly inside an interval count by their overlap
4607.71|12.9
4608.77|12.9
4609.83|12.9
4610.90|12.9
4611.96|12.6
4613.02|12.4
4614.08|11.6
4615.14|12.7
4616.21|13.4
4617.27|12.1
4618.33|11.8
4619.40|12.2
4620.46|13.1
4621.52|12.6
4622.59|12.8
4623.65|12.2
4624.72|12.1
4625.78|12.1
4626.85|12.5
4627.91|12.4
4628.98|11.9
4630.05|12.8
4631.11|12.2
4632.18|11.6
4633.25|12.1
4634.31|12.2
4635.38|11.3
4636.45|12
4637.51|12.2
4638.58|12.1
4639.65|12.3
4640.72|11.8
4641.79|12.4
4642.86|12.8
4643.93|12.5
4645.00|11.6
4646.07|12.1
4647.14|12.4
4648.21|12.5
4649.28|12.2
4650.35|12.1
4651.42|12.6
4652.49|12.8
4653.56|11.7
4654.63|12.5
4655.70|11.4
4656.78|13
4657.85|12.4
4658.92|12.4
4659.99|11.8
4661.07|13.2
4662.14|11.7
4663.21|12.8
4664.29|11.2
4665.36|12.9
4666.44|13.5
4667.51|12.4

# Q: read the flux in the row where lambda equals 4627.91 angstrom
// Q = 12.4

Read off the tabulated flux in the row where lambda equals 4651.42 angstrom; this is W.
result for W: 12.6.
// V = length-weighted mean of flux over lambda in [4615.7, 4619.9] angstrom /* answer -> 12.4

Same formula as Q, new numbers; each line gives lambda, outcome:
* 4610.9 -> 12.9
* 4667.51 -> 12.4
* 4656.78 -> 13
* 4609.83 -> 12.9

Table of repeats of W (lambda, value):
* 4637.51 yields 12.2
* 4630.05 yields 12.8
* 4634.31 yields 12.2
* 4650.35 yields 12.1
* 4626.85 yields 12.5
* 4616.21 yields 13.4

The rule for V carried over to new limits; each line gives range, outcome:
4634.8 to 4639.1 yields 11.9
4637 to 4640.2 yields 12.2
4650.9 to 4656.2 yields 12.2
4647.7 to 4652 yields 12.4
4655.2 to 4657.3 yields 12.2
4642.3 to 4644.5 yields 12.6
